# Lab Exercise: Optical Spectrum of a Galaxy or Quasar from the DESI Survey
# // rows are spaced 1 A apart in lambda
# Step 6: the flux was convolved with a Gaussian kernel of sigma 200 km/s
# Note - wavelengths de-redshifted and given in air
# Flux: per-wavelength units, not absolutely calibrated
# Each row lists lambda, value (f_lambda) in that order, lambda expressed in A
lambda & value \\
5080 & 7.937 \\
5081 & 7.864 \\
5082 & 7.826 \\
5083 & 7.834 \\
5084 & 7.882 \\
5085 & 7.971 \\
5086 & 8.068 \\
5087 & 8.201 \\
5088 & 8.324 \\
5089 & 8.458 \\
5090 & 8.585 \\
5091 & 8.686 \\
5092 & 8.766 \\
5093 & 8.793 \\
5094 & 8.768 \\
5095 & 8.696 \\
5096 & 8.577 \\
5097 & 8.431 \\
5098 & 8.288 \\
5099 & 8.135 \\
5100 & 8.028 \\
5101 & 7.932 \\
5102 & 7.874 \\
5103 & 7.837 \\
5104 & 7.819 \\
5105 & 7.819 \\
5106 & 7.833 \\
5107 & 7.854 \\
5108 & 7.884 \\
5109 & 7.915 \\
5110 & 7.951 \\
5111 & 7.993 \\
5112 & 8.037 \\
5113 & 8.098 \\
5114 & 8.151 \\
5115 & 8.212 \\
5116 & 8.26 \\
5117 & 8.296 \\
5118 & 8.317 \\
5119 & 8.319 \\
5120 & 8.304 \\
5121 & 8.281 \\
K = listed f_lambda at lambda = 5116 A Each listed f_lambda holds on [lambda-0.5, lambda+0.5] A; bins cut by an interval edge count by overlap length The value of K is 8.26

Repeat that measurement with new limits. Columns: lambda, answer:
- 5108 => 7.884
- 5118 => 8.317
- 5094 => 8.768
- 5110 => 7.951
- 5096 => 8.577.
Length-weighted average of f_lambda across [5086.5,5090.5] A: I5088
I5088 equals 8.39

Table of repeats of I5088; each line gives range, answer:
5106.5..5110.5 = 7.9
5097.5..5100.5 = 8.15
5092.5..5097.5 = 8.65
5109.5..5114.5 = 8.05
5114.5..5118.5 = 8.27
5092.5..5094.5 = 8.78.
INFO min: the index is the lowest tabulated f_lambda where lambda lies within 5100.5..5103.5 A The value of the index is 7.837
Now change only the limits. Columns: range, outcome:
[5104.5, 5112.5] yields 7.819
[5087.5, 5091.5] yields 8.324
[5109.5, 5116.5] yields 7.951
